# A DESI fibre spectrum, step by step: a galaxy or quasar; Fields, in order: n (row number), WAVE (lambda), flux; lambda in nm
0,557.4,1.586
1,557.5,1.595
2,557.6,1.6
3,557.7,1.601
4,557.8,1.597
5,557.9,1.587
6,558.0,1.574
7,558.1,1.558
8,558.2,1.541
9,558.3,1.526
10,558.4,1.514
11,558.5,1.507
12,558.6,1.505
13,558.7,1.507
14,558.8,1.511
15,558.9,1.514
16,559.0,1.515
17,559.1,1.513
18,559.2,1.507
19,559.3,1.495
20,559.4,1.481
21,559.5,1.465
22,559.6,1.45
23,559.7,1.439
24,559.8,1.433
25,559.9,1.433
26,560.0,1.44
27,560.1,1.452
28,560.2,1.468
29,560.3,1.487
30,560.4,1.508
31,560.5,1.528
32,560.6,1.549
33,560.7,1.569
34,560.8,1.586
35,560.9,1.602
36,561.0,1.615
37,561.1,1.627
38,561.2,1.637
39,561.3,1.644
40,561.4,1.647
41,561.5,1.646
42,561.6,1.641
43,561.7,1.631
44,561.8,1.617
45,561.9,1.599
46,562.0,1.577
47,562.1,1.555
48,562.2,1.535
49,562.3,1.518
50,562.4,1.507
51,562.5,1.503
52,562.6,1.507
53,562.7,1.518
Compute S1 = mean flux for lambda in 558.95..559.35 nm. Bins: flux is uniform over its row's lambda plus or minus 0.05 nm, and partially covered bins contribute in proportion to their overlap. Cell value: 1.51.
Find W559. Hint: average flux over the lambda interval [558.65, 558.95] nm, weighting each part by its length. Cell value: 1.51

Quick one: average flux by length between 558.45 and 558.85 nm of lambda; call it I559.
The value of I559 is 1.51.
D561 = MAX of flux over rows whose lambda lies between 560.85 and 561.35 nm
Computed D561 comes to 1.644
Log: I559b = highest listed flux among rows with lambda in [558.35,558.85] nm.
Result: 1.514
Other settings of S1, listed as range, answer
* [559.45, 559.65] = 1.46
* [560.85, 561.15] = 1.61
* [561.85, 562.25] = 1.57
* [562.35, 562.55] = 1.5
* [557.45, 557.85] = 1.6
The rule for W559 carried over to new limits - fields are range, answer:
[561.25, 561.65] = 1.64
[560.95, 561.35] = 1.63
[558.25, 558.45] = 1.52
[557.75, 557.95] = 1.59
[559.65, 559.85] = 1.44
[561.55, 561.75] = 1.64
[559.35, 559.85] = 1.45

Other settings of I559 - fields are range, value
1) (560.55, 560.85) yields 1.57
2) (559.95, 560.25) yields 1.45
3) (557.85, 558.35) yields 1.56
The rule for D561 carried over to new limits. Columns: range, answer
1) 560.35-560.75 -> 1.569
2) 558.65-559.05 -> 1.515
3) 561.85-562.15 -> 1.599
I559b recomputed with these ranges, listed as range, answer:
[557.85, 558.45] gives 1.587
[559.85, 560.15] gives 1.452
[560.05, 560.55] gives 1.528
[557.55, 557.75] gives 1.601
